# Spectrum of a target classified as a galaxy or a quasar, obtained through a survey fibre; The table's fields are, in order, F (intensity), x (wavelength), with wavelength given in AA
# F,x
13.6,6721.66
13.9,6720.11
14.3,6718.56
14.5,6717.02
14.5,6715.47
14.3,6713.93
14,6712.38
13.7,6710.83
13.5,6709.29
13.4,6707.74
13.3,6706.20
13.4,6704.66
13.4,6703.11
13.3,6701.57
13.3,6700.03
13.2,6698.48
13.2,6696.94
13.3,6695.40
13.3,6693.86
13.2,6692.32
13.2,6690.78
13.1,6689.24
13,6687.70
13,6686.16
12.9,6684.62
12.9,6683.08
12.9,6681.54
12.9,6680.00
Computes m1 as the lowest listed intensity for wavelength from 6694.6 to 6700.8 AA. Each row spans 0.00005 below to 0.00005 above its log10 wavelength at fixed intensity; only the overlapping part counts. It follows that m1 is 13.2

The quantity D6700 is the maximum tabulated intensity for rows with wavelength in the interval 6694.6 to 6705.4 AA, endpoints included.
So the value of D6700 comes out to 13.4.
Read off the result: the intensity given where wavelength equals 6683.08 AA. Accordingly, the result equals 12.9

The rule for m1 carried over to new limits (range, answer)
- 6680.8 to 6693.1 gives 12.9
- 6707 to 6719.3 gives 13.4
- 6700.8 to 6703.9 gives 13.3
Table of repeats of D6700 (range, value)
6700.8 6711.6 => 13.7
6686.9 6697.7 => 13.3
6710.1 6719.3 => 14.5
